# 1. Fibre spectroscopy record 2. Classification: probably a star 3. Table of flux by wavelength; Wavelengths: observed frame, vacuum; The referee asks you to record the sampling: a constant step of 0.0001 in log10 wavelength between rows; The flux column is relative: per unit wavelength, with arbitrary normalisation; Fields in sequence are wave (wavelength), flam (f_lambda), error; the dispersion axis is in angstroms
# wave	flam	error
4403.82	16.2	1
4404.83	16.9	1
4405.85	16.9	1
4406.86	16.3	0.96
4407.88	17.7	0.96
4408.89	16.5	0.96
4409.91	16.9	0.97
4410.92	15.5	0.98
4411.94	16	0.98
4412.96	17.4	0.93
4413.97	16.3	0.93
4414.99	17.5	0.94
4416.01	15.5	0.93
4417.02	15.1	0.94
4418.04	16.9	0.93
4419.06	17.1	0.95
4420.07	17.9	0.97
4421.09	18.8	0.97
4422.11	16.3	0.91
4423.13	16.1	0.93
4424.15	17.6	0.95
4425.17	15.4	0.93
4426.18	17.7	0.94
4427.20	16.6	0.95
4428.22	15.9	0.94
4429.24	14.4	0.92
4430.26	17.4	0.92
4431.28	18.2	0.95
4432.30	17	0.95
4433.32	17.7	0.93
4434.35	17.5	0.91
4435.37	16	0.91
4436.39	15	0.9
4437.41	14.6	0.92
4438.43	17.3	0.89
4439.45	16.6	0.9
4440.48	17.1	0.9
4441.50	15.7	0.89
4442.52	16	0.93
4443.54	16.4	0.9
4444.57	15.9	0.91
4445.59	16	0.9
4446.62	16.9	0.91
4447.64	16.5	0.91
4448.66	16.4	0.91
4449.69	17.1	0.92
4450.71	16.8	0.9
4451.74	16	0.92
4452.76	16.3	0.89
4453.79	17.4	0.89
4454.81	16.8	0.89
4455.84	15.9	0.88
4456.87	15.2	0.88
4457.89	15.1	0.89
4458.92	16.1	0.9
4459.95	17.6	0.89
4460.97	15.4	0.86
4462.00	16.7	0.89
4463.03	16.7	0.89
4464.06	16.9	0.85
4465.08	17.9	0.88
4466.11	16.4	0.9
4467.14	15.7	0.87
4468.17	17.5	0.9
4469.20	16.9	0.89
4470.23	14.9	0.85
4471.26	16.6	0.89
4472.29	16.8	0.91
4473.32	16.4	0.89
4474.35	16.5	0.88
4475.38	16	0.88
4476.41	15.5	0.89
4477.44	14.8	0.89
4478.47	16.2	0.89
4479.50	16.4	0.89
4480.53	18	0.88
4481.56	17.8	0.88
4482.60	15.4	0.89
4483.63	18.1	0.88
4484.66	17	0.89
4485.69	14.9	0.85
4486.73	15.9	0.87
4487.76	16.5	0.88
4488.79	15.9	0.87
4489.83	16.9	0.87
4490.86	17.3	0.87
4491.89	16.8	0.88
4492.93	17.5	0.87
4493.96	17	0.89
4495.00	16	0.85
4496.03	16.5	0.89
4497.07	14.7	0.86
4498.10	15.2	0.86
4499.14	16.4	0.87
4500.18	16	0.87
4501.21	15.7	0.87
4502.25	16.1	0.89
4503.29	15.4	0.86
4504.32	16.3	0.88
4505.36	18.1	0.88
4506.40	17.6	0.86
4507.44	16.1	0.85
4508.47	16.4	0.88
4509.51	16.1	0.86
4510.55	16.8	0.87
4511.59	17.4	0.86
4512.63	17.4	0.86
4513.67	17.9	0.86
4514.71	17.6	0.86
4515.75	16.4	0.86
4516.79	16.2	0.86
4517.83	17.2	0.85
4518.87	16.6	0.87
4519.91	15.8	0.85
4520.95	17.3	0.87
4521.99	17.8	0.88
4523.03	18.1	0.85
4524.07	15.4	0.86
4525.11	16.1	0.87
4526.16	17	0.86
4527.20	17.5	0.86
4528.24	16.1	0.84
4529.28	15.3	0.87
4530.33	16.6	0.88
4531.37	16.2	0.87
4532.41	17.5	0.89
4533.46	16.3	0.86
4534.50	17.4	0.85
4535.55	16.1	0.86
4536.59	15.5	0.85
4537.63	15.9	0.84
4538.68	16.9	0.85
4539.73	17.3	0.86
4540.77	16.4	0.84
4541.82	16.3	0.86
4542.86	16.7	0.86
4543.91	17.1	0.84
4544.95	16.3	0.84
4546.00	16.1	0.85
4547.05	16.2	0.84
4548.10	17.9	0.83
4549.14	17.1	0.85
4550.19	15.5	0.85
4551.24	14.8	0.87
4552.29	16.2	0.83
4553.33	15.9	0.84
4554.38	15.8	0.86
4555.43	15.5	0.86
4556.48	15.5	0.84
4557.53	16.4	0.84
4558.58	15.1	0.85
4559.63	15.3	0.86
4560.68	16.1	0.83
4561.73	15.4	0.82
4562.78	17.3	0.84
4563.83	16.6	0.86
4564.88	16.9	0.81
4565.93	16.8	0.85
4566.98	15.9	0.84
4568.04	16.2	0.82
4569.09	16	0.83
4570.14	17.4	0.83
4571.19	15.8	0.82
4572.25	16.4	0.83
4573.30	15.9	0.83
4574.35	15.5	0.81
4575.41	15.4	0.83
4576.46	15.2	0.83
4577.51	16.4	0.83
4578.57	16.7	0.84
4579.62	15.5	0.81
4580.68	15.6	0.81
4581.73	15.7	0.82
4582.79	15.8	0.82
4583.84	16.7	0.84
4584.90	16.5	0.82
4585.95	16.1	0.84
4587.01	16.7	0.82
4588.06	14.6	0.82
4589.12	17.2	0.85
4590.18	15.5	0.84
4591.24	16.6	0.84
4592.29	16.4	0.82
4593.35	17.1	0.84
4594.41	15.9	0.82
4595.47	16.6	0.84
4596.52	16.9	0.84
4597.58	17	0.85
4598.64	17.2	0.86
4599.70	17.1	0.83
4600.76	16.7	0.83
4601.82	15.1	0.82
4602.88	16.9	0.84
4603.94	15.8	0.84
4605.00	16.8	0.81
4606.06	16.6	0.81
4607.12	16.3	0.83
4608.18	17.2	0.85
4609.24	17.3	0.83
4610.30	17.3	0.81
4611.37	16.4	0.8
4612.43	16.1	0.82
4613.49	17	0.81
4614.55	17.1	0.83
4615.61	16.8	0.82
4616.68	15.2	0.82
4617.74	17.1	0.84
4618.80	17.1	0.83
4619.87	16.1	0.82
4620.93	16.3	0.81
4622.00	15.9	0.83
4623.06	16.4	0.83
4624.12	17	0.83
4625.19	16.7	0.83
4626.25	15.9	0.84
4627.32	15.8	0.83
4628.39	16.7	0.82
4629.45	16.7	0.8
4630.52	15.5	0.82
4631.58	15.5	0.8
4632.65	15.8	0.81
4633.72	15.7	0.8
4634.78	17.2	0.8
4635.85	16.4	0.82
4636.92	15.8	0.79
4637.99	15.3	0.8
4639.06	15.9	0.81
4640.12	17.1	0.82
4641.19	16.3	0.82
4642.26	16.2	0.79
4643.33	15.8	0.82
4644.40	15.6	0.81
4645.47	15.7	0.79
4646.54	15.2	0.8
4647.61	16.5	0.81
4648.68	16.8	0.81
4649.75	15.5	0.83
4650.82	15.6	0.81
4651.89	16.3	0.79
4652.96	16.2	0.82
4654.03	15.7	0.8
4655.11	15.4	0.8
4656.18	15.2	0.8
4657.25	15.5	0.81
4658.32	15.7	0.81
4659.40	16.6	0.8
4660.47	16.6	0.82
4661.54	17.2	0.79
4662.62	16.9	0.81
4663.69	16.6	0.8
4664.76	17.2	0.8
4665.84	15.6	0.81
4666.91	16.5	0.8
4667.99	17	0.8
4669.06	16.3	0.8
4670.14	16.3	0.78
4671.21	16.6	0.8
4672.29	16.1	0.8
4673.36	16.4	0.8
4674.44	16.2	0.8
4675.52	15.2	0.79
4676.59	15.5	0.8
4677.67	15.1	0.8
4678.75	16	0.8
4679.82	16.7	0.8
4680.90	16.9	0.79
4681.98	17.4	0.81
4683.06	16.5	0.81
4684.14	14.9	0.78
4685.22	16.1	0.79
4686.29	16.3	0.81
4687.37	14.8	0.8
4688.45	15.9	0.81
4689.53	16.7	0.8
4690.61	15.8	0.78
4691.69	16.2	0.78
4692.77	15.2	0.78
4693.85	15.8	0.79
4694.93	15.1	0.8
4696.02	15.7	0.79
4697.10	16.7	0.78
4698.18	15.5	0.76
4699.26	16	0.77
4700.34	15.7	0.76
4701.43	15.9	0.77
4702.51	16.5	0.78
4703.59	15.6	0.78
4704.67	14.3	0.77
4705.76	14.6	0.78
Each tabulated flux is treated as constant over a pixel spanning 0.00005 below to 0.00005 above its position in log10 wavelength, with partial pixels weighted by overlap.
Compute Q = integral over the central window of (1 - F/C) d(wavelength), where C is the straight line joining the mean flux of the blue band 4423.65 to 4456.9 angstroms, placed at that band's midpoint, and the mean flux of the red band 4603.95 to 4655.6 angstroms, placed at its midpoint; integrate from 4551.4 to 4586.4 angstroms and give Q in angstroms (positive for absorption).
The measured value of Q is 0.6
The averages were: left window 16.5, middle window 16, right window 16.3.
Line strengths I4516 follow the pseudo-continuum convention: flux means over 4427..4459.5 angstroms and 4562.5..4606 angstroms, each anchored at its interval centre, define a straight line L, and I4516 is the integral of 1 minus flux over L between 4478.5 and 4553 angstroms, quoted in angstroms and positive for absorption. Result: -1.1 angstroms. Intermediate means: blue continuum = 16.4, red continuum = 16.3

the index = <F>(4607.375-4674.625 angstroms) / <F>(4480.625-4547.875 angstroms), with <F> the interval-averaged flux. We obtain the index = 0.98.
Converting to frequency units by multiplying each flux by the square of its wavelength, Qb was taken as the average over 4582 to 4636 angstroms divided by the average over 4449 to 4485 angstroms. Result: 1.1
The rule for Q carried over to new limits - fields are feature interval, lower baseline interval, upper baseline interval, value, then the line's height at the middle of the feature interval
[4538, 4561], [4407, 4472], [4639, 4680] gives 0.18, 16.3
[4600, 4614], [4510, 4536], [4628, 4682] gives -0.18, 16.4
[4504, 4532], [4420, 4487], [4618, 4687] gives -0.71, 16.4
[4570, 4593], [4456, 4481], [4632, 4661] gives 0.07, 16.1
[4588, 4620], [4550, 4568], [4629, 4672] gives -1.08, 16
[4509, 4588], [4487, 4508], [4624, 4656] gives -0.46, 16.3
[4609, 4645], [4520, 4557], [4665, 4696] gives -0.27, 16.2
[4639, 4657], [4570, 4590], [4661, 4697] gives 0.19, 16.1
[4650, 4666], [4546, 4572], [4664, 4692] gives 0.01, 16.2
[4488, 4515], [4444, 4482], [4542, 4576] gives -0.42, 16.3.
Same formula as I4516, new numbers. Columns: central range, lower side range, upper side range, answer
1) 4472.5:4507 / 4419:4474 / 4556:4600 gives 0.1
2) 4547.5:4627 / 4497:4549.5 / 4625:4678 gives 0.2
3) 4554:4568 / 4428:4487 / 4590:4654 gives 0.3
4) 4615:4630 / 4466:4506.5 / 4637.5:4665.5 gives -0.2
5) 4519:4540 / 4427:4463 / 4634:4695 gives -0.4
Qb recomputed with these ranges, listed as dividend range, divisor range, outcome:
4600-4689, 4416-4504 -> 1.07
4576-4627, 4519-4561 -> 1.03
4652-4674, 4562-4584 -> 1.05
